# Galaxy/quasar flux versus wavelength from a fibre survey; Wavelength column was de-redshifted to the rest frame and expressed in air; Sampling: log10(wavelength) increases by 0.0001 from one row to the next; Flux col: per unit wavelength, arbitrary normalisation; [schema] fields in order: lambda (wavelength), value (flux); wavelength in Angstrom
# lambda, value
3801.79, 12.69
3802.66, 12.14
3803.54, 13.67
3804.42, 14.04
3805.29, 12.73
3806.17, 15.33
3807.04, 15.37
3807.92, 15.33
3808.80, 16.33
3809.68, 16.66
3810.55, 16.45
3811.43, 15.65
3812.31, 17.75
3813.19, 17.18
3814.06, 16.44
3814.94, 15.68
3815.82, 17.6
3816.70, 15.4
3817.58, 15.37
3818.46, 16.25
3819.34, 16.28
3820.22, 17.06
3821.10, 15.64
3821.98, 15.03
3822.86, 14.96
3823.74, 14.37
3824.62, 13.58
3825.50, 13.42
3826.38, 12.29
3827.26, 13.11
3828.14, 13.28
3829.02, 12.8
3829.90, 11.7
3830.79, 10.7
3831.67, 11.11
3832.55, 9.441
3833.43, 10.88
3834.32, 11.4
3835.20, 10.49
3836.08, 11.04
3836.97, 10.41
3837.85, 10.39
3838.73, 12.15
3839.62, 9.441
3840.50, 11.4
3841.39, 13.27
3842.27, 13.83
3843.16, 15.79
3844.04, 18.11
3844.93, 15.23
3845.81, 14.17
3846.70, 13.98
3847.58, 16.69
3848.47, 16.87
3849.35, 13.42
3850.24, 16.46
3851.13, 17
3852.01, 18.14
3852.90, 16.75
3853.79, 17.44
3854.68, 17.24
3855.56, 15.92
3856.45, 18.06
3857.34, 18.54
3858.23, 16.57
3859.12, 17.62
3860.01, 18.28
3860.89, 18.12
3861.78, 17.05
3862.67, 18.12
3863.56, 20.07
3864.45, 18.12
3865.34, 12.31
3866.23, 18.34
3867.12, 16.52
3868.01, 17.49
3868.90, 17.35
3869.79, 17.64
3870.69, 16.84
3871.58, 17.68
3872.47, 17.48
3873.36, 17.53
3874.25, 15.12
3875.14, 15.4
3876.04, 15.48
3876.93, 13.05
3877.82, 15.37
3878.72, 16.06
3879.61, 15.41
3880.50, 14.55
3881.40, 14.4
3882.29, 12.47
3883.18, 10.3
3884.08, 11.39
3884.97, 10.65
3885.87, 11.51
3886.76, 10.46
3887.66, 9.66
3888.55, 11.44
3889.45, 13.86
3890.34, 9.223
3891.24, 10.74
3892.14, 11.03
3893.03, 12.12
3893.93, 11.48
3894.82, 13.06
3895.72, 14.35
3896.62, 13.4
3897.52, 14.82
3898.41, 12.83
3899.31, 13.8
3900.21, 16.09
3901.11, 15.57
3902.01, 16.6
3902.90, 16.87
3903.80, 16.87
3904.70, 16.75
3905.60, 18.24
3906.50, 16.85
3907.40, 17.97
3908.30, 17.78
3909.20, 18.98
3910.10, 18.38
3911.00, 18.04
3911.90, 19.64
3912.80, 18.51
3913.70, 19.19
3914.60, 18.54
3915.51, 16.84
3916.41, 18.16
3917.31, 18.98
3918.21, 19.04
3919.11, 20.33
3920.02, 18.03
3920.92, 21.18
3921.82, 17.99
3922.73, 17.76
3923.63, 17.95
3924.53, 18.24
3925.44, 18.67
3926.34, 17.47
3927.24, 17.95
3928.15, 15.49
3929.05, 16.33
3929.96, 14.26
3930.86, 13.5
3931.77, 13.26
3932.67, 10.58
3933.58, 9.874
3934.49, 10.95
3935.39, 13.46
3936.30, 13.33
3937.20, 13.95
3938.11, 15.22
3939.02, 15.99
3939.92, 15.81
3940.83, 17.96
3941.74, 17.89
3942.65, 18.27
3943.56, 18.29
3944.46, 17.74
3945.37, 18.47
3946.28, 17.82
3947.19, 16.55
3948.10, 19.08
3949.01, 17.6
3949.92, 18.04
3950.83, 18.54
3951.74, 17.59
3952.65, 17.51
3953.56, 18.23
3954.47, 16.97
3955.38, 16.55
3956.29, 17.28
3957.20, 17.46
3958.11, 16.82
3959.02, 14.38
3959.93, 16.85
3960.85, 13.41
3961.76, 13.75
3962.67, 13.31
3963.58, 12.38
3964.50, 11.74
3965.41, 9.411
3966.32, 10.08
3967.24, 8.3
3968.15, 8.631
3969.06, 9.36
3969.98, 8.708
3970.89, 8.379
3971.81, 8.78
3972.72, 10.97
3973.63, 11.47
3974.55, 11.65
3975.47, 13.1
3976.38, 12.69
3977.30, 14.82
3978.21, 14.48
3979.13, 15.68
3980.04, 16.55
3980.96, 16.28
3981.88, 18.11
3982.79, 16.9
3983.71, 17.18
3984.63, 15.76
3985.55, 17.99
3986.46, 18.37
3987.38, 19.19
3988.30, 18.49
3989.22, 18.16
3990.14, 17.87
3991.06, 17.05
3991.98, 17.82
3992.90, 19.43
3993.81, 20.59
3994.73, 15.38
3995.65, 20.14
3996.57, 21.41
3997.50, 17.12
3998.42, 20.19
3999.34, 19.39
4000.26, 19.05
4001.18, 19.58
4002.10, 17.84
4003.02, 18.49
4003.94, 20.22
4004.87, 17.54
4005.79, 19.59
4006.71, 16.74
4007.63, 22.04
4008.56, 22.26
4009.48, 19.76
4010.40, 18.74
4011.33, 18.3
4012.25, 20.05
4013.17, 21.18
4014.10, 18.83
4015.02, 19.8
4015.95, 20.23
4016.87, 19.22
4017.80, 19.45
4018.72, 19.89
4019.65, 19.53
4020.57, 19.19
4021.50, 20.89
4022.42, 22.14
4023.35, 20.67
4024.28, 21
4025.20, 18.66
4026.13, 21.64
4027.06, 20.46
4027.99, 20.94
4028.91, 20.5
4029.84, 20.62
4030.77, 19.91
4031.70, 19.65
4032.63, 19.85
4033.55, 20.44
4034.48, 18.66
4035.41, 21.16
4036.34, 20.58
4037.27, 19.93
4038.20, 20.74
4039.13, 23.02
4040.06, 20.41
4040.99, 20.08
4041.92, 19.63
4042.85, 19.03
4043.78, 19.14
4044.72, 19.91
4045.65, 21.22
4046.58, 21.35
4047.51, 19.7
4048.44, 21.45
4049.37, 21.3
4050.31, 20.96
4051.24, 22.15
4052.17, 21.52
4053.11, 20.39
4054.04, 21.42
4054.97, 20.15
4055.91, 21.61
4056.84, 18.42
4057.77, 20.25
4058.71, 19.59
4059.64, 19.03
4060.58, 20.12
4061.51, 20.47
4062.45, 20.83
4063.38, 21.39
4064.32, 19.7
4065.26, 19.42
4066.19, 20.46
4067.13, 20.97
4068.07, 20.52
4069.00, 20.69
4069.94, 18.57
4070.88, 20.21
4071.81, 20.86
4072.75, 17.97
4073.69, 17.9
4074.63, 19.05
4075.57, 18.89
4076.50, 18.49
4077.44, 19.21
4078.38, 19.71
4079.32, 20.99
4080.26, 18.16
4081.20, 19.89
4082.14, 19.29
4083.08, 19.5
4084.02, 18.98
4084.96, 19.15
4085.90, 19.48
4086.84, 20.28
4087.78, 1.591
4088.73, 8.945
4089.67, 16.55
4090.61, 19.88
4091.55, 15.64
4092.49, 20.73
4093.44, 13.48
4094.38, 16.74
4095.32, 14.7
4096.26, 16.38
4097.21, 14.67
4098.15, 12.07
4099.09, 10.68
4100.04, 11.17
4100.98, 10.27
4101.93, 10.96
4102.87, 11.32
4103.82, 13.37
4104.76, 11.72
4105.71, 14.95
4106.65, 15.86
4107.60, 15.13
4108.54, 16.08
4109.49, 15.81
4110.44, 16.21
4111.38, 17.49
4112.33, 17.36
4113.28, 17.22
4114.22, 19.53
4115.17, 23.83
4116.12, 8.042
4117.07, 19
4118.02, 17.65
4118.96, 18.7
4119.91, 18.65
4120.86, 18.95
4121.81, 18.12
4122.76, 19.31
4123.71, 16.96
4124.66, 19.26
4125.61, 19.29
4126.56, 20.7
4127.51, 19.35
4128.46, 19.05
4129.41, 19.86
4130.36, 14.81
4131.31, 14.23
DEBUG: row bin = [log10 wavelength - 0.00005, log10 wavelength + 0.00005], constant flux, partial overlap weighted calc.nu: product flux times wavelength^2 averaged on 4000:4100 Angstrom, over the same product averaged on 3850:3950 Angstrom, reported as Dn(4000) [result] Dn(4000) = 1.30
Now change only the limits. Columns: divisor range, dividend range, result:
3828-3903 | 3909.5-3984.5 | 1.12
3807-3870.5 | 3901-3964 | 1.16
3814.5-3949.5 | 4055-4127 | 1.26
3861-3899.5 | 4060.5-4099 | 1.39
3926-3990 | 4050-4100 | 1.30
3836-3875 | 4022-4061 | 1.41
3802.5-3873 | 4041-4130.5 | 1.34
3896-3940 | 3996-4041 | 1.28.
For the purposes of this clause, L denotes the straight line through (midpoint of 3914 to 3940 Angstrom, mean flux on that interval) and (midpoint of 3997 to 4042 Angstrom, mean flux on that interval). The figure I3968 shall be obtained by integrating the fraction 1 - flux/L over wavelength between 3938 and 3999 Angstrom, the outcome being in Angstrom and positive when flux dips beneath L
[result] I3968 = 7.2 Angstrom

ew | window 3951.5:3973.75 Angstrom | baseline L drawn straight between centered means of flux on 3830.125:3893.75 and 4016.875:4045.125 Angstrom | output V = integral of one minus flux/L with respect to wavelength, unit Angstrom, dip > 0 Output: 5.9 Angstrom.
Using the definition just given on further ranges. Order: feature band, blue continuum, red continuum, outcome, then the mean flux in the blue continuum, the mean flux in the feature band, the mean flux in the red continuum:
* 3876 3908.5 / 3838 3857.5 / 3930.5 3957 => 3.9 Angstrom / 15.3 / 13.8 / 16.1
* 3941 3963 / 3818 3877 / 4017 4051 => 1.2 Angstrom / 15.1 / 17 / 20.4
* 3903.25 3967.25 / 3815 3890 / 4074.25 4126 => -5.0 Angstrom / 14.7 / 16.5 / 16.5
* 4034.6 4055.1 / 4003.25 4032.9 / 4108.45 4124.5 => -1.4 Angstrom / 20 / 20.7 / 17.6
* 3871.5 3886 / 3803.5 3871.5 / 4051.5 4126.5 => 1.1 Angstrom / 15.1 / 14.3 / 17.6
